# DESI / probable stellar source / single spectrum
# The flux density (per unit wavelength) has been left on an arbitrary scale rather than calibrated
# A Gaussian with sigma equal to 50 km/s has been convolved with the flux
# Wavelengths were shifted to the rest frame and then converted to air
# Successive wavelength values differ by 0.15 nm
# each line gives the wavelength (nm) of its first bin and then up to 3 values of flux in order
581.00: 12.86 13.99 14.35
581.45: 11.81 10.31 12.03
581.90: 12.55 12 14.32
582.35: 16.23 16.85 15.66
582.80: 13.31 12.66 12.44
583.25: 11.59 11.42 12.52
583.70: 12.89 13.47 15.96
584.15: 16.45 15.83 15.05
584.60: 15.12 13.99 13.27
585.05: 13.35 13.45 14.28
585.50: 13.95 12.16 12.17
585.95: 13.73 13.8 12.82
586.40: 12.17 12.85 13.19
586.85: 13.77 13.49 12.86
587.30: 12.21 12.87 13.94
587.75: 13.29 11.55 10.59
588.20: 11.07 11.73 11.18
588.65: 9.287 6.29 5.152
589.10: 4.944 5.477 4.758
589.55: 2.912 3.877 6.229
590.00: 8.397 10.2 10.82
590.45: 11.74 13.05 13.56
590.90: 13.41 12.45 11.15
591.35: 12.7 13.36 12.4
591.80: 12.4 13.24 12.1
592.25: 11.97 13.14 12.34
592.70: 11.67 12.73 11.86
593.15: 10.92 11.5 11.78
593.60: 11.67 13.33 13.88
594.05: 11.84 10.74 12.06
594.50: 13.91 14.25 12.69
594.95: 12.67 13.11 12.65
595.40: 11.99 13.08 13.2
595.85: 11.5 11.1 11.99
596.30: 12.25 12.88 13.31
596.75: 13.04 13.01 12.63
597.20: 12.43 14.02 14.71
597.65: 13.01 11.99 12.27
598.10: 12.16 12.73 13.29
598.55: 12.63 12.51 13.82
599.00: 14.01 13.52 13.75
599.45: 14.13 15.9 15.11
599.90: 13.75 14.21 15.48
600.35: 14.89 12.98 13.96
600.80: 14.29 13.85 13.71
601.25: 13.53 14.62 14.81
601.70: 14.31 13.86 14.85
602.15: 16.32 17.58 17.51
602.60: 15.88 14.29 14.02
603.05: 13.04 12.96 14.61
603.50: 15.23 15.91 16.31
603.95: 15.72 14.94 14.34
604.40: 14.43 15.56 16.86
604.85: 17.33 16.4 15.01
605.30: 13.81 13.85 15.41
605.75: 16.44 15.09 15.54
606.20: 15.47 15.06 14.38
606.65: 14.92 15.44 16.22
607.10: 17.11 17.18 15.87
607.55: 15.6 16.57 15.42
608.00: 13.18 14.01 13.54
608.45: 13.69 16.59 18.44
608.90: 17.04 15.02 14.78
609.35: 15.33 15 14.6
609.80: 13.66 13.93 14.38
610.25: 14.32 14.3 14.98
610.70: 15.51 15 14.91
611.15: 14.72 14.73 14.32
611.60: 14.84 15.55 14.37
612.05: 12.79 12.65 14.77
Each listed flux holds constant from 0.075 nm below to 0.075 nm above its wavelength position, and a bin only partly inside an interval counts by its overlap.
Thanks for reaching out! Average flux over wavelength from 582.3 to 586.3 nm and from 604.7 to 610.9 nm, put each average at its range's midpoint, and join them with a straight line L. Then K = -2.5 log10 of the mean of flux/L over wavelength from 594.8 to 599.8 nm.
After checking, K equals 0.13 mag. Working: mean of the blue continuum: 13.9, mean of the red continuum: 15.3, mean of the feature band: 13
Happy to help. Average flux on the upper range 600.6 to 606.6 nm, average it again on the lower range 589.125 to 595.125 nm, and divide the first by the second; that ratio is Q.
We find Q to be 1.34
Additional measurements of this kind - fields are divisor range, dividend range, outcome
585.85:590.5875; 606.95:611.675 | 1.47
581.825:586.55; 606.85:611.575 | 1.11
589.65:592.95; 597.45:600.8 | 1.18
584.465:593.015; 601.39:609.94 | 1.33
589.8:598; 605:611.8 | 1.23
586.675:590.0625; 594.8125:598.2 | 1.34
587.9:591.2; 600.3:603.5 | 1.62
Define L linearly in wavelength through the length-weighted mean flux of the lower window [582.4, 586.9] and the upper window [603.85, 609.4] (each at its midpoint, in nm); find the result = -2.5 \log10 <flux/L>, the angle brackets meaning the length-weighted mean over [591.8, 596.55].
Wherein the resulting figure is 0.17 mag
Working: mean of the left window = 13.7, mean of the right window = 15.5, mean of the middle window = 12.4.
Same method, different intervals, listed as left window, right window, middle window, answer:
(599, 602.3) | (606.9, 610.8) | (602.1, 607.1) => -0.04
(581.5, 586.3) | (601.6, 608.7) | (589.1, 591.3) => 0.48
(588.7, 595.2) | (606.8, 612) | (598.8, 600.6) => -0.12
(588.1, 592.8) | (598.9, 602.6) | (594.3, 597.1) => -0.03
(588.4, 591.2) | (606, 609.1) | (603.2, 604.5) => -0.07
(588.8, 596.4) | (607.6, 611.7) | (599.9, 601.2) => -0.10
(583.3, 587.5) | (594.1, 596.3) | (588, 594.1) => 0.22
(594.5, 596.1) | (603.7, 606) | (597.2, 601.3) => 0.01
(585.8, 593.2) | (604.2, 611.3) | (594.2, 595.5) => -0.04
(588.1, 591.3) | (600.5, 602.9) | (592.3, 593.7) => -0.14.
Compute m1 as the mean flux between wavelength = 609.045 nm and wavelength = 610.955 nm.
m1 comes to 14.7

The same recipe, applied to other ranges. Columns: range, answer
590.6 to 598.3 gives 12.6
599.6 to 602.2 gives 14.4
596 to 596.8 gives 12.5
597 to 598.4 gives 12.9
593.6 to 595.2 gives 12.8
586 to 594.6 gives 11.2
